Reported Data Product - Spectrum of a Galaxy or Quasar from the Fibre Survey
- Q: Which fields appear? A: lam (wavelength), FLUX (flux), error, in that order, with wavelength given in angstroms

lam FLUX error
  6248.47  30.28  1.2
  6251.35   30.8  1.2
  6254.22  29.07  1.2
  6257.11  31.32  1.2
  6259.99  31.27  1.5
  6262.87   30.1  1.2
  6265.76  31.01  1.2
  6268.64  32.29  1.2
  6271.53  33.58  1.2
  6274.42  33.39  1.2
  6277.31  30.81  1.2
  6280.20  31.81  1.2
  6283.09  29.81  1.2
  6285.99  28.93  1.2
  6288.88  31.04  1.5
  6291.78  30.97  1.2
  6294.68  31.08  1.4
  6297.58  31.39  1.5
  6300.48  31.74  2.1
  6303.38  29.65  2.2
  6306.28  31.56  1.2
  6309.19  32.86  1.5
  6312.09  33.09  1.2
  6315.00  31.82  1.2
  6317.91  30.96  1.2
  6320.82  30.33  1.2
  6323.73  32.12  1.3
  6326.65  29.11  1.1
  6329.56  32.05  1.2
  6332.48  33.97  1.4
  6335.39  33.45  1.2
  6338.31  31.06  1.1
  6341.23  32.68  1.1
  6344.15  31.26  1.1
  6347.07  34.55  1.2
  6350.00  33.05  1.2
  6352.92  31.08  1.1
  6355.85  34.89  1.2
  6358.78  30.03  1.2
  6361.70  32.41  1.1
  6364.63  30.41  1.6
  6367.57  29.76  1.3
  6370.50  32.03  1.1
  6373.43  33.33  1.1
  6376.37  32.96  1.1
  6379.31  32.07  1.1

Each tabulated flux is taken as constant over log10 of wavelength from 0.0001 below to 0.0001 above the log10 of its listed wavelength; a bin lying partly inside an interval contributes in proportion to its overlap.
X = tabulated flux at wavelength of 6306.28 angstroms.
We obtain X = 31.56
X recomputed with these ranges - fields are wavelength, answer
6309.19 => 32.86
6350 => 33.05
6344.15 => 31.26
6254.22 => 29.07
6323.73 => 32.12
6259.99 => 31.27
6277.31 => 30.81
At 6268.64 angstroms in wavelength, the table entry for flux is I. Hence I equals 32.29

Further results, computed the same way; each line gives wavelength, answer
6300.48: 31.74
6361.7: 32.41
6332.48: 33.97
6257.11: 31.32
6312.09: 33.09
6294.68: 31.08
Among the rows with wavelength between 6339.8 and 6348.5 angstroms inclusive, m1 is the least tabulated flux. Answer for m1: 31.26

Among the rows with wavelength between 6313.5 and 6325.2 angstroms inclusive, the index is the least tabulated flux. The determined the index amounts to 30.33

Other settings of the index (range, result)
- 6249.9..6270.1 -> 29.07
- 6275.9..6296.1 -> 28.93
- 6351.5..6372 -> 29.76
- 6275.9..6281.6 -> 30.81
